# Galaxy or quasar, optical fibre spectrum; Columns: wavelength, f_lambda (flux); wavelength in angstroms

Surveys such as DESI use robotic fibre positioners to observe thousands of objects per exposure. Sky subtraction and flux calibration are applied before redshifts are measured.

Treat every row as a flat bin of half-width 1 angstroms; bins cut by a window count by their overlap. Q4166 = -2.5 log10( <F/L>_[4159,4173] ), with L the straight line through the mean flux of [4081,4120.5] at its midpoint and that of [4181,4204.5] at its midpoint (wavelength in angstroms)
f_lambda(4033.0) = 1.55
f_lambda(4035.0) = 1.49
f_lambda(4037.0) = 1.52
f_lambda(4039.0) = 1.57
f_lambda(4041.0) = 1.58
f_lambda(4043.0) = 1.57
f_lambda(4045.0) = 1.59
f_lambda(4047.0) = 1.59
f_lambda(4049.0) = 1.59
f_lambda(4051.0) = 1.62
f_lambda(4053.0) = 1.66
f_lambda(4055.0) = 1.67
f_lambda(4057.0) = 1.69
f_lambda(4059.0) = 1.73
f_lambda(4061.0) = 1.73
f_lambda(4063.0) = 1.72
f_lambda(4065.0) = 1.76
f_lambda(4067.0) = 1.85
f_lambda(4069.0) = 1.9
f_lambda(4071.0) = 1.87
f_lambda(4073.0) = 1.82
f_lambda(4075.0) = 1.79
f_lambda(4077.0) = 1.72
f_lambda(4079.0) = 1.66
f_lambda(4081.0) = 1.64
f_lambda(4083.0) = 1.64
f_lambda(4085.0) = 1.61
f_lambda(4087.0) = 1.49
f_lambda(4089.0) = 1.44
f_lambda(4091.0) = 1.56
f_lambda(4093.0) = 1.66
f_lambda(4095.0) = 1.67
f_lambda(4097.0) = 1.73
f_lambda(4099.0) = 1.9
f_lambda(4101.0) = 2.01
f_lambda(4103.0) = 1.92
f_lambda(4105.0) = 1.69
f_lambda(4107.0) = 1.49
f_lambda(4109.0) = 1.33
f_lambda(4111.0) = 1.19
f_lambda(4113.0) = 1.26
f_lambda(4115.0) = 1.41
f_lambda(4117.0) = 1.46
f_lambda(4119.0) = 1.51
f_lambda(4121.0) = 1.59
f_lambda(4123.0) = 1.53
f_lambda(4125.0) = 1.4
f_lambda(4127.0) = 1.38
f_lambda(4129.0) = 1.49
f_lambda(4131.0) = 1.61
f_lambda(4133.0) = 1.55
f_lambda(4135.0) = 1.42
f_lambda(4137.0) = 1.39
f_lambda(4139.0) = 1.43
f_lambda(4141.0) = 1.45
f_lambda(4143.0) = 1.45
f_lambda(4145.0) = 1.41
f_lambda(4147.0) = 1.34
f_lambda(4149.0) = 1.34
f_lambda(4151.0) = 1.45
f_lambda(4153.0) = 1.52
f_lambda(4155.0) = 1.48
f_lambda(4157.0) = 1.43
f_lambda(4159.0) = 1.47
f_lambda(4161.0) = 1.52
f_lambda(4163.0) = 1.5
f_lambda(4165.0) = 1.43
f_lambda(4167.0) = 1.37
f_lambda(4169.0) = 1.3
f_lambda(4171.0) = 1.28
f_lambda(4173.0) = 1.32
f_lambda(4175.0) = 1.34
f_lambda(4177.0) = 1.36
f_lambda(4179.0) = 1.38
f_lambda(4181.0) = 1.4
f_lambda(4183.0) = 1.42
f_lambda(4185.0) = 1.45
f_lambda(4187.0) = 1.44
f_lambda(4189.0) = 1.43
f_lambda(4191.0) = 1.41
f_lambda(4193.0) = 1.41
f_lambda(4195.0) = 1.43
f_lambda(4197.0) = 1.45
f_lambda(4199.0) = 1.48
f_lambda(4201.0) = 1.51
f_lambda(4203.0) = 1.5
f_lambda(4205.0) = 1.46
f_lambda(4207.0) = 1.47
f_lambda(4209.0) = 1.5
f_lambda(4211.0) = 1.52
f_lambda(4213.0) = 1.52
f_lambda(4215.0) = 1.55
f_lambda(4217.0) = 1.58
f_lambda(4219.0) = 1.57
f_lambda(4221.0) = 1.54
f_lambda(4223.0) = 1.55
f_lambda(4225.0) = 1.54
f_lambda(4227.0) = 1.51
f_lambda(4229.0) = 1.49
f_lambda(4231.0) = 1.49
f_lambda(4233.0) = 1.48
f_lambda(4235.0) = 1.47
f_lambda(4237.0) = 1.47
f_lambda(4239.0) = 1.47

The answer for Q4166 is 0.065 mag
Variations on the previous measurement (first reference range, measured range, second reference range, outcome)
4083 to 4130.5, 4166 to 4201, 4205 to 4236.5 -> 0.10 mag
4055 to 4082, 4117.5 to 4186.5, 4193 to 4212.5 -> 0.11 mag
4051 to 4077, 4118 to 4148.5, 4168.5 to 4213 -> 0.08 mag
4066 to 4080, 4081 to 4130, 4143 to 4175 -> 0.06 mag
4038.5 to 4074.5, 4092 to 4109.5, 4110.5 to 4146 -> -0.12 mag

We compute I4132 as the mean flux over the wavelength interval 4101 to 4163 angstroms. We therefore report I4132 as 1.47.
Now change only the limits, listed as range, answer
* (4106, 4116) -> 1.34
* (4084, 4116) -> 1.58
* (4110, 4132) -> 1.44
